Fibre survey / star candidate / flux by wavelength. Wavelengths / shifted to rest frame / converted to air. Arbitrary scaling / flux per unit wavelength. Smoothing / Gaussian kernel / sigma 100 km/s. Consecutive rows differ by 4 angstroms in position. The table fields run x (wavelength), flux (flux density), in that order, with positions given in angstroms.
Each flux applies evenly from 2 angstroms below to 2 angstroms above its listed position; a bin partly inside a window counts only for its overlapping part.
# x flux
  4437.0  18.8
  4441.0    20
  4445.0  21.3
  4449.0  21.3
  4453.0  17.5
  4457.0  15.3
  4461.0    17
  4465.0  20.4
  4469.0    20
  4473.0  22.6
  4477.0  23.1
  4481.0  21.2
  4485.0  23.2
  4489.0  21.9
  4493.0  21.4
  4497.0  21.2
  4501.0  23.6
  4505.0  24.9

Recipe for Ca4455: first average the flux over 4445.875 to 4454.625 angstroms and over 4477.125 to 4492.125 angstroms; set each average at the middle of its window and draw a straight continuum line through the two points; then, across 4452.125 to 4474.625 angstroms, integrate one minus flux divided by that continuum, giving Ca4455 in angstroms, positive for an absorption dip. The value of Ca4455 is 2.1 angstroms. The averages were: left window 19.7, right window 22.2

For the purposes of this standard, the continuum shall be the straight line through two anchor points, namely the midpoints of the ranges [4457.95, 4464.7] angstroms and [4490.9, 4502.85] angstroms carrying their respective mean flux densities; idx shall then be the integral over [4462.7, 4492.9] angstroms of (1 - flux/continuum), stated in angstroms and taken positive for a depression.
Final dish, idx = -3.2 angstroms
